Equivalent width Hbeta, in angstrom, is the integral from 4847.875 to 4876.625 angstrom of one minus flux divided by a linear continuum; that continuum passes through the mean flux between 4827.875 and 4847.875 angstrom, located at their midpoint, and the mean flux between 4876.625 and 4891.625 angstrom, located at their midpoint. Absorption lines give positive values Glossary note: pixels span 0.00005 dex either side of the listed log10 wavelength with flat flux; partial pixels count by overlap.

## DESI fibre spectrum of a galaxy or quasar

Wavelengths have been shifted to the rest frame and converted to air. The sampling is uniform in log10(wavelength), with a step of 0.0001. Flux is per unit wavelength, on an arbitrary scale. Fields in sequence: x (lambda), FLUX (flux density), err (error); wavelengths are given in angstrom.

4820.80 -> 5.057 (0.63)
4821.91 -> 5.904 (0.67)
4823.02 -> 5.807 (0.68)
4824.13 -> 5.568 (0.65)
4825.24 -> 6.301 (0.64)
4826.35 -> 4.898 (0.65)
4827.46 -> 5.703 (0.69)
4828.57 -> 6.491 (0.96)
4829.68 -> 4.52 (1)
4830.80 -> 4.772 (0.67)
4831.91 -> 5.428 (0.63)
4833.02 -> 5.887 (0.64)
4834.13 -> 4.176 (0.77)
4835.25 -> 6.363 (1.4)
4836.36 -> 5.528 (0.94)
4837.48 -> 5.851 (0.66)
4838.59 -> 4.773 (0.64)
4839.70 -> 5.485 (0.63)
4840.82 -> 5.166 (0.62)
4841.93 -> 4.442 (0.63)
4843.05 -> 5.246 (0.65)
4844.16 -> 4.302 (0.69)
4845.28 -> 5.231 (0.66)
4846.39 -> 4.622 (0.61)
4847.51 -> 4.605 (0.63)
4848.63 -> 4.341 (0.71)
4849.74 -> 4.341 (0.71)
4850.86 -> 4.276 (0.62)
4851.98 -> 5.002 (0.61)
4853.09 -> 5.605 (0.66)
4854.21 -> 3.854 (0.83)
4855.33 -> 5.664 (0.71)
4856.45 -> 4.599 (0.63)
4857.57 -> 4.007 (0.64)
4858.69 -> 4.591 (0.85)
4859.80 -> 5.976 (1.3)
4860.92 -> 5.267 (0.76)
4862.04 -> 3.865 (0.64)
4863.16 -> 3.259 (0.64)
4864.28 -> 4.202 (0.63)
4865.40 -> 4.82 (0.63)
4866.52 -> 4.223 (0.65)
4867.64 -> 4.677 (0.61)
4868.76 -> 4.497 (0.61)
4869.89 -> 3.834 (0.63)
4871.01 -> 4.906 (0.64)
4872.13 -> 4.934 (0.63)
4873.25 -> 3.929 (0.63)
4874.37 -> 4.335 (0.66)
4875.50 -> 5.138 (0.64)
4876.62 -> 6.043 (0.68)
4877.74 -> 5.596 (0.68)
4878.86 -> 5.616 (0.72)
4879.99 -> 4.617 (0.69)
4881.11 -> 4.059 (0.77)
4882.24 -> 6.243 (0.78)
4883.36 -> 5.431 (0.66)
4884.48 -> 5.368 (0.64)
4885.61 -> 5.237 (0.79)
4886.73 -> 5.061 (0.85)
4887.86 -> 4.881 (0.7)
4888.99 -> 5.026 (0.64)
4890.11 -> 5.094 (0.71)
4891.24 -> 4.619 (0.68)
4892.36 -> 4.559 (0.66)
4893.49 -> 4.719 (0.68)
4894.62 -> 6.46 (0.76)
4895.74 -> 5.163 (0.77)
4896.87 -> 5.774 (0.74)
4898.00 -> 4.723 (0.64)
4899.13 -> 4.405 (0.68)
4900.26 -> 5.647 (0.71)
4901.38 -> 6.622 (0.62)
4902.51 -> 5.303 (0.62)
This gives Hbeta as 3.2 angstrom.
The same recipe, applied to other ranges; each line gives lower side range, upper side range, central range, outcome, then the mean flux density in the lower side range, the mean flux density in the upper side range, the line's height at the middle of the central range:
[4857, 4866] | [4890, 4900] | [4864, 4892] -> -0.7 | 4.5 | 5.07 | 4.78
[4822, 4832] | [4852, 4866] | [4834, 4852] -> 0.5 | 5.52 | 4.66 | 5.09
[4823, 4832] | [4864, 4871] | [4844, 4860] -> 0.4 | 5.49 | 4.42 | 4.83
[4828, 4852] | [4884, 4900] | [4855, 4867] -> 1.2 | 5.04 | 5.08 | 5.06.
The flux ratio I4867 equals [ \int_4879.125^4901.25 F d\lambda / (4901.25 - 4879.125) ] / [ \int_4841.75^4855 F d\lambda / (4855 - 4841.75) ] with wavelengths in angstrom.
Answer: 1.1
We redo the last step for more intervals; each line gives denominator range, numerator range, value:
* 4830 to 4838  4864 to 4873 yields 0.83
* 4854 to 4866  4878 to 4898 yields 1.13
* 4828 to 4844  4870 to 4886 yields 0.96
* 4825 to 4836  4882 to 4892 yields 0.95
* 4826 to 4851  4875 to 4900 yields 1.02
